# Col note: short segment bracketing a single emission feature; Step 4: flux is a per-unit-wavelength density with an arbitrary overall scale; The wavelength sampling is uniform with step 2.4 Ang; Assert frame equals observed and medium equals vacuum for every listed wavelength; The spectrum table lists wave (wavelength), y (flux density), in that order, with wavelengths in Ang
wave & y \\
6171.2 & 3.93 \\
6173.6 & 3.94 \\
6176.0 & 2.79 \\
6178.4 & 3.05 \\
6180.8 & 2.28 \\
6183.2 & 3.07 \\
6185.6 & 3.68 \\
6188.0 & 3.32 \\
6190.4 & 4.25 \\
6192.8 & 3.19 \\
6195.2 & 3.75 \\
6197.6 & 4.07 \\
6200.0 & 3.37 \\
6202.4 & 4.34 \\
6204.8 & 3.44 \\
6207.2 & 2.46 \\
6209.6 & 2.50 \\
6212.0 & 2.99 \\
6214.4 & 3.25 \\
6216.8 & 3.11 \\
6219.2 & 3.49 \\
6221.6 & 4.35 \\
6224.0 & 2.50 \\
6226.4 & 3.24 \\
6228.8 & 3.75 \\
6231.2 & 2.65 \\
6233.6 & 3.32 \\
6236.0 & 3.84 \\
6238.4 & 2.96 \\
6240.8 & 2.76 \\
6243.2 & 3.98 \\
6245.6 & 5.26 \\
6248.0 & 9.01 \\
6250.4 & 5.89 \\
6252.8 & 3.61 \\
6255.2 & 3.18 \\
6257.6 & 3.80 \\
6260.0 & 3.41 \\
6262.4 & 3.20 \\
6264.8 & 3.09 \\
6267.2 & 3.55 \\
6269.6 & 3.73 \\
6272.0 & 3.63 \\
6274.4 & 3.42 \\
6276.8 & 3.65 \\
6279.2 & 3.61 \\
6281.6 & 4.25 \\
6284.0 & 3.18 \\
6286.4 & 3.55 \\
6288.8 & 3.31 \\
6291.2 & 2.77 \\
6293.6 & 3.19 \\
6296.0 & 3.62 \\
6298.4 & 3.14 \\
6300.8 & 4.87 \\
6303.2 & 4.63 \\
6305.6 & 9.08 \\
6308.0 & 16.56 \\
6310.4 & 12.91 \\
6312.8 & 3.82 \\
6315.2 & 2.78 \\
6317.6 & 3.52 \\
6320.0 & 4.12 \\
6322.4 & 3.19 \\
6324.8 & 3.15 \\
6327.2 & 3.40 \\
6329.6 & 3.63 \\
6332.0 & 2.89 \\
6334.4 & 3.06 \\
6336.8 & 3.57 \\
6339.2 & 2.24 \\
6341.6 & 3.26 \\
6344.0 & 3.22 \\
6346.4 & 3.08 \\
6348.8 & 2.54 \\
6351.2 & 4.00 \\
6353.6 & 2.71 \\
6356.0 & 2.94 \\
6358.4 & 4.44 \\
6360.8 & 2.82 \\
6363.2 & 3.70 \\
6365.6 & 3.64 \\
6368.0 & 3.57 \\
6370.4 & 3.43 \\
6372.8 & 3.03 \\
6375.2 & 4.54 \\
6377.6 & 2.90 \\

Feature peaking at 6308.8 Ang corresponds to [O III] 5007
